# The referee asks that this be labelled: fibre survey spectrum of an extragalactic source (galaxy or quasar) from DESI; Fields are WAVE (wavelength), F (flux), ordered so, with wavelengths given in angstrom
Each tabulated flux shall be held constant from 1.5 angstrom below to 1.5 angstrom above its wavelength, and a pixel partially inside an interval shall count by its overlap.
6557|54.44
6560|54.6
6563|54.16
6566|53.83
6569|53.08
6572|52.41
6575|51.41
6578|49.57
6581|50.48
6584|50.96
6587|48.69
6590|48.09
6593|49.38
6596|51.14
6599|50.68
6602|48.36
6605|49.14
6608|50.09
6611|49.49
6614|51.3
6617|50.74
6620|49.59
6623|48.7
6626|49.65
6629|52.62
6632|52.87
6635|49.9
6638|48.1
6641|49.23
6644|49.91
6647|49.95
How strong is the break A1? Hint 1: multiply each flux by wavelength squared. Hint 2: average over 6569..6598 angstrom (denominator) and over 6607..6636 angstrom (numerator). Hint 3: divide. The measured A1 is 1.0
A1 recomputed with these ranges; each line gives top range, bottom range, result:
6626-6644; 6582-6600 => 1.03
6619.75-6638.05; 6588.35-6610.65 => 1.03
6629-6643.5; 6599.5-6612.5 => 1.03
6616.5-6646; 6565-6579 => 0.98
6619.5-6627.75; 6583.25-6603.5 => 1.01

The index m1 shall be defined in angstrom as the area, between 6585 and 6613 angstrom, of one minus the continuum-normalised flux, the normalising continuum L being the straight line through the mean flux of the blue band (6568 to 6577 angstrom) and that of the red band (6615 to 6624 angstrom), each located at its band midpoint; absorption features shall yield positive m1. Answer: 0.72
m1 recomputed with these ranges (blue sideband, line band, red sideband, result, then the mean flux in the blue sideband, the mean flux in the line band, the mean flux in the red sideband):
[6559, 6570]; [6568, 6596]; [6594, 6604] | 0.8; 53.9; 50.4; 50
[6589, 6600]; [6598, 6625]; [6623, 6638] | 0.3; 49.9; 49.8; 50.7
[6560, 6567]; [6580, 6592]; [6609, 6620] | 0.7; 54.1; 49.5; 50.4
